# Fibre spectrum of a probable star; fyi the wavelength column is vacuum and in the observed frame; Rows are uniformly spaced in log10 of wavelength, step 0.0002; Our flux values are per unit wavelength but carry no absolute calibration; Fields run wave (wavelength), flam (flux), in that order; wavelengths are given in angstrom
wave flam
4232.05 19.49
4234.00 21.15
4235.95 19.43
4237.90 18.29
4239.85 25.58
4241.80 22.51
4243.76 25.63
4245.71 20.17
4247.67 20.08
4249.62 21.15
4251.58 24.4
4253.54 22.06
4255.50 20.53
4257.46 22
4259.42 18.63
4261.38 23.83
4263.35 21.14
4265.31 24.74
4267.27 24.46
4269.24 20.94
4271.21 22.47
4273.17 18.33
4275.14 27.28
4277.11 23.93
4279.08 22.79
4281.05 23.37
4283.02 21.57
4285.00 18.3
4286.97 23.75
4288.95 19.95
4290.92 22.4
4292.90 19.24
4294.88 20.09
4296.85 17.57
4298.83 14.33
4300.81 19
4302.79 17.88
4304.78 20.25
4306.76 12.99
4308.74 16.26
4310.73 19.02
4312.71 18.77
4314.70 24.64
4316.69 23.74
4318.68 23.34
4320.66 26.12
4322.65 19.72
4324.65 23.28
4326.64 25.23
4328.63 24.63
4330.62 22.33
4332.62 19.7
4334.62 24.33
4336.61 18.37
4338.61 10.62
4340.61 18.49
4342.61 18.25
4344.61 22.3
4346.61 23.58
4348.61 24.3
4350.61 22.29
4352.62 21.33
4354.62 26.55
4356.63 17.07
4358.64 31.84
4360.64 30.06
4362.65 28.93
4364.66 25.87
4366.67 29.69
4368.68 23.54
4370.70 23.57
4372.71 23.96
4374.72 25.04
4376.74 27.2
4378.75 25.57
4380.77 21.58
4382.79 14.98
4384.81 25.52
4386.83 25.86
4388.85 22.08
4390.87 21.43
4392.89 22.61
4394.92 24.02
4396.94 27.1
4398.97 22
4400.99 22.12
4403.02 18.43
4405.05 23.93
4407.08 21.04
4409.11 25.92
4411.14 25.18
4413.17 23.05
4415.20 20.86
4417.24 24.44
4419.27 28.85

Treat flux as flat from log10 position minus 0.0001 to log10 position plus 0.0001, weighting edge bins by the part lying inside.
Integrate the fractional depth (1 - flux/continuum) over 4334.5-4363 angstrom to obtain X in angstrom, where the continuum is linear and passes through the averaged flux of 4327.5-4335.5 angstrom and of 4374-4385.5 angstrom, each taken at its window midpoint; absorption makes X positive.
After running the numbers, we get 0.71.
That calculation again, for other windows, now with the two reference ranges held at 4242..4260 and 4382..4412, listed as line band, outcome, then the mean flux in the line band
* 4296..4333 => 2.9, 20.5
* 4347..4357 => -0.1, 22.7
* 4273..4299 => 0.9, 21.2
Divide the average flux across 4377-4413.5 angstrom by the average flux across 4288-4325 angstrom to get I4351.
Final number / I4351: 1.2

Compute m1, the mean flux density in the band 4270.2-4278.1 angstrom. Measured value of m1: 23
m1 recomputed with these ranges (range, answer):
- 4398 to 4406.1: 21.6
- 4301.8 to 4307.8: 17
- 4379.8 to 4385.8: 20.7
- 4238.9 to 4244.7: 24.5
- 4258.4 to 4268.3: 22.6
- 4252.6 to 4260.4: 20.8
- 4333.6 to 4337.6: 21.4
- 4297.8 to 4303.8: 17.1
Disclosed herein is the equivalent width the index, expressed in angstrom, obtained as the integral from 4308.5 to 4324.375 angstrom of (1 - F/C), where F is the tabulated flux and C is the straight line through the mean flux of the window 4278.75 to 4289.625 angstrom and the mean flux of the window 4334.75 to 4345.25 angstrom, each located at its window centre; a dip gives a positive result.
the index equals -1.9 angstrom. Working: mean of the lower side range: 21.6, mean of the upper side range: 18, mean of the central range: 21.8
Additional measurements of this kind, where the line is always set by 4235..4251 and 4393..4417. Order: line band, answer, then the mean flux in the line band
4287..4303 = 2.2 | 19.2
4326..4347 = 1.8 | 20.6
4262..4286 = -0.6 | 22.5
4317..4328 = -0.6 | 23.6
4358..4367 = -2.5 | 29.2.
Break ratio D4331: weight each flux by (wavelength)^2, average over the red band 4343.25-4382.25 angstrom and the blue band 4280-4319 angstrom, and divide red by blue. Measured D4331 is 1.3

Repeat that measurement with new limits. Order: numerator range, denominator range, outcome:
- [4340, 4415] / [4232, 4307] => 1.18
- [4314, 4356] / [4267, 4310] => 1.11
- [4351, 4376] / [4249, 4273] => 1.21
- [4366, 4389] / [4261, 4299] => 1.16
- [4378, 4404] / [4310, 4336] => 1.03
